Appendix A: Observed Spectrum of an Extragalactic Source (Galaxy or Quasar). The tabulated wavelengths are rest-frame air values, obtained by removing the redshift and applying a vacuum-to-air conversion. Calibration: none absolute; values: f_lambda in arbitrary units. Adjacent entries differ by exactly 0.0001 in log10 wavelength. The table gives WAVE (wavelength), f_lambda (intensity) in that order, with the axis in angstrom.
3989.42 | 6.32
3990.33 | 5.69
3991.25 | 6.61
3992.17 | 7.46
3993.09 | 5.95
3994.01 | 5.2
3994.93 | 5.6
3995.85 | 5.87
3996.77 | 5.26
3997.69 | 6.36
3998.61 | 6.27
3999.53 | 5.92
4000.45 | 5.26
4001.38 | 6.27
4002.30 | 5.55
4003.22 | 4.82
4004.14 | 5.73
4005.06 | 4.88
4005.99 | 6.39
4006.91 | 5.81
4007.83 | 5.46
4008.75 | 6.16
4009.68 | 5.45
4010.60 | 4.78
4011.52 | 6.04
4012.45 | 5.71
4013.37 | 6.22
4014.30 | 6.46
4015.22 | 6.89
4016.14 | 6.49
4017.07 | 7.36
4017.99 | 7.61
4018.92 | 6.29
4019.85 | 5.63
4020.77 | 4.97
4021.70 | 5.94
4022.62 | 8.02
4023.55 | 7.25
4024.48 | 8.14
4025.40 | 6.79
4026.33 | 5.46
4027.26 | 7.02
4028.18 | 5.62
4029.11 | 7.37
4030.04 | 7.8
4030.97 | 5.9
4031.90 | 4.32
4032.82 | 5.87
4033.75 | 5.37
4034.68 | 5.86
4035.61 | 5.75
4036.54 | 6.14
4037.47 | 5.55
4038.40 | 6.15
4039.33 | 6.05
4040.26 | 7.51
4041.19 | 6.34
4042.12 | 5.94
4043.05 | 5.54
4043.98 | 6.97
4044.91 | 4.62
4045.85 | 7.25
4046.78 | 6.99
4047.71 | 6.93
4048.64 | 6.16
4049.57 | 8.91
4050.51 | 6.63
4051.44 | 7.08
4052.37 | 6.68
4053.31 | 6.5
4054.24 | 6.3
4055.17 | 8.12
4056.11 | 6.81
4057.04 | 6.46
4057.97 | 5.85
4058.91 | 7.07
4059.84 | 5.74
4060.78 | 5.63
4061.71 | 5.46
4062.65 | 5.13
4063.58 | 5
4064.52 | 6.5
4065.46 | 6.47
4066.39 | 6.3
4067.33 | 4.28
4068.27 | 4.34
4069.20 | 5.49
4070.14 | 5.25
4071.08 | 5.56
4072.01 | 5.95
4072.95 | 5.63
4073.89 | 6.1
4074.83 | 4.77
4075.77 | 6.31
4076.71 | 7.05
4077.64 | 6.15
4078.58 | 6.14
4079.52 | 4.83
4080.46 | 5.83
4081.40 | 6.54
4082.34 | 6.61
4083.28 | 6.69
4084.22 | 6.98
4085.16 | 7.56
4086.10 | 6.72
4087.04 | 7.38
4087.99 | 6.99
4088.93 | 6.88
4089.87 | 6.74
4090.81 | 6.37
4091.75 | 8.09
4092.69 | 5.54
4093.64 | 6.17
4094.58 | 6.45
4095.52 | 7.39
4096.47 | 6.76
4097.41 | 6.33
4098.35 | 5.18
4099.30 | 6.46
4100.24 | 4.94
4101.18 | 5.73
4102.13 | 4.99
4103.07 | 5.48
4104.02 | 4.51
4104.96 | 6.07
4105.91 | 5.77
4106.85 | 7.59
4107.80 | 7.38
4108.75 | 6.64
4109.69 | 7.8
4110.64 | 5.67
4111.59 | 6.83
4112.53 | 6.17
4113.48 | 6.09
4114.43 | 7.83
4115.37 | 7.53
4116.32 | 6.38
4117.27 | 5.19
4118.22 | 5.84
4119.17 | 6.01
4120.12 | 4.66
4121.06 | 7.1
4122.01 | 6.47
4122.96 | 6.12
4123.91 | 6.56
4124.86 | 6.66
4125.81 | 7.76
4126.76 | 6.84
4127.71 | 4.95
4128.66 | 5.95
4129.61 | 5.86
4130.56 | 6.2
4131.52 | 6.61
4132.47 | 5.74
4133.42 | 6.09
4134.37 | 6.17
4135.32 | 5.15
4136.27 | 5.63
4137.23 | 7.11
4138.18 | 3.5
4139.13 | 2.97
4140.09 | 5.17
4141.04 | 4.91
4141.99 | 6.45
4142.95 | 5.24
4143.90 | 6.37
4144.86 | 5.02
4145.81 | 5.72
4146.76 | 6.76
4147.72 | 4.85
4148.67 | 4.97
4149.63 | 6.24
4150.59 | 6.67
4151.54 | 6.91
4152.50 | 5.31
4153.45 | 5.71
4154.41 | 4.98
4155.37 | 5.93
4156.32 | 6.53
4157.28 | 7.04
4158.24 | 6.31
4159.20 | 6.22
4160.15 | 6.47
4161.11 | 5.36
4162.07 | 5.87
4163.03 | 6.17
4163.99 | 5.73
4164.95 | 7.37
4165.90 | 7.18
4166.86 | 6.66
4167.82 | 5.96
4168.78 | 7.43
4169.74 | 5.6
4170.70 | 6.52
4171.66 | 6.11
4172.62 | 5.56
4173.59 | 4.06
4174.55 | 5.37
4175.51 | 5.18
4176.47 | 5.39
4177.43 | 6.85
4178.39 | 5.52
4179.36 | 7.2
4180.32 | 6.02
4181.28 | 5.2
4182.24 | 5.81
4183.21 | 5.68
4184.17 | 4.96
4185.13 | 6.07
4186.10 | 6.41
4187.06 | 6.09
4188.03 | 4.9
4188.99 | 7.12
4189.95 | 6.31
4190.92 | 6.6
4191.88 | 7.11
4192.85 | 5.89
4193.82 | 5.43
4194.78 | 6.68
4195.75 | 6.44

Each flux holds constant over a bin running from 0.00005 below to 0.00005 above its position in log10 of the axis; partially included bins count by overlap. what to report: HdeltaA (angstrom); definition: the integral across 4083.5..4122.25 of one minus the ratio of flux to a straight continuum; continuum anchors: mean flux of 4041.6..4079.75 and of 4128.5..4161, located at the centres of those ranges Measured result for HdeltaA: -2.95 angstrom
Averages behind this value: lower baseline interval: 6.13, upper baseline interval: 5.78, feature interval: 6.41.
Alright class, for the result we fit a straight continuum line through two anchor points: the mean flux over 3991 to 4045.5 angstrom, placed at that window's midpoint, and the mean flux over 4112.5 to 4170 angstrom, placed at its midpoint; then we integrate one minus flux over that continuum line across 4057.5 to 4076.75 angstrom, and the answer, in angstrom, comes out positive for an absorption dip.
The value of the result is 1.3 angstrom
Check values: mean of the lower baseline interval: 6.1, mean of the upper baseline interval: 6.04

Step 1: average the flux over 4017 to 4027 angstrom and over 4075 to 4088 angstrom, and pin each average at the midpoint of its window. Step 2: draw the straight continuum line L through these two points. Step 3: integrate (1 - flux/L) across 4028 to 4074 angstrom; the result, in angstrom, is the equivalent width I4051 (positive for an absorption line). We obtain 3.0 angstrom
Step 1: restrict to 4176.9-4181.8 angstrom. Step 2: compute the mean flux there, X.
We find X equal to 6.15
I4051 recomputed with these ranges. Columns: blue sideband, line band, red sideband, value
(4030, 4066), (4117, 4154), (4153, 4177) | 1.57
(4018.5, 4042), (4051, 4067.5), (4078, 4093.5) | 0.58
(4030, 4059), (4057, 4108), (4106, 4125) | 2.86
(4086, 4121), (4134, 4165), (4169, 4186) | 1.10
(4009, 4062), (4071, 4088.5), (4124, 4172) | -0.28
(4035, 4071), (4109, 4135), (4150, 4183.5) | -0.93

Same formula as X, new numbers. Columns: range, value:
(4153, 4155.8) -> 5.52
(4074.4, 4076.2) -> 5.54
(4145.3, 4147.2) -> 6.24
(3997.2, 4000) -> 6.18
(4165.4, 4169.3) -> 6.81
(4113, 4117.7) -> 6.61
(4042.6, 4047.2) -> 6.26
